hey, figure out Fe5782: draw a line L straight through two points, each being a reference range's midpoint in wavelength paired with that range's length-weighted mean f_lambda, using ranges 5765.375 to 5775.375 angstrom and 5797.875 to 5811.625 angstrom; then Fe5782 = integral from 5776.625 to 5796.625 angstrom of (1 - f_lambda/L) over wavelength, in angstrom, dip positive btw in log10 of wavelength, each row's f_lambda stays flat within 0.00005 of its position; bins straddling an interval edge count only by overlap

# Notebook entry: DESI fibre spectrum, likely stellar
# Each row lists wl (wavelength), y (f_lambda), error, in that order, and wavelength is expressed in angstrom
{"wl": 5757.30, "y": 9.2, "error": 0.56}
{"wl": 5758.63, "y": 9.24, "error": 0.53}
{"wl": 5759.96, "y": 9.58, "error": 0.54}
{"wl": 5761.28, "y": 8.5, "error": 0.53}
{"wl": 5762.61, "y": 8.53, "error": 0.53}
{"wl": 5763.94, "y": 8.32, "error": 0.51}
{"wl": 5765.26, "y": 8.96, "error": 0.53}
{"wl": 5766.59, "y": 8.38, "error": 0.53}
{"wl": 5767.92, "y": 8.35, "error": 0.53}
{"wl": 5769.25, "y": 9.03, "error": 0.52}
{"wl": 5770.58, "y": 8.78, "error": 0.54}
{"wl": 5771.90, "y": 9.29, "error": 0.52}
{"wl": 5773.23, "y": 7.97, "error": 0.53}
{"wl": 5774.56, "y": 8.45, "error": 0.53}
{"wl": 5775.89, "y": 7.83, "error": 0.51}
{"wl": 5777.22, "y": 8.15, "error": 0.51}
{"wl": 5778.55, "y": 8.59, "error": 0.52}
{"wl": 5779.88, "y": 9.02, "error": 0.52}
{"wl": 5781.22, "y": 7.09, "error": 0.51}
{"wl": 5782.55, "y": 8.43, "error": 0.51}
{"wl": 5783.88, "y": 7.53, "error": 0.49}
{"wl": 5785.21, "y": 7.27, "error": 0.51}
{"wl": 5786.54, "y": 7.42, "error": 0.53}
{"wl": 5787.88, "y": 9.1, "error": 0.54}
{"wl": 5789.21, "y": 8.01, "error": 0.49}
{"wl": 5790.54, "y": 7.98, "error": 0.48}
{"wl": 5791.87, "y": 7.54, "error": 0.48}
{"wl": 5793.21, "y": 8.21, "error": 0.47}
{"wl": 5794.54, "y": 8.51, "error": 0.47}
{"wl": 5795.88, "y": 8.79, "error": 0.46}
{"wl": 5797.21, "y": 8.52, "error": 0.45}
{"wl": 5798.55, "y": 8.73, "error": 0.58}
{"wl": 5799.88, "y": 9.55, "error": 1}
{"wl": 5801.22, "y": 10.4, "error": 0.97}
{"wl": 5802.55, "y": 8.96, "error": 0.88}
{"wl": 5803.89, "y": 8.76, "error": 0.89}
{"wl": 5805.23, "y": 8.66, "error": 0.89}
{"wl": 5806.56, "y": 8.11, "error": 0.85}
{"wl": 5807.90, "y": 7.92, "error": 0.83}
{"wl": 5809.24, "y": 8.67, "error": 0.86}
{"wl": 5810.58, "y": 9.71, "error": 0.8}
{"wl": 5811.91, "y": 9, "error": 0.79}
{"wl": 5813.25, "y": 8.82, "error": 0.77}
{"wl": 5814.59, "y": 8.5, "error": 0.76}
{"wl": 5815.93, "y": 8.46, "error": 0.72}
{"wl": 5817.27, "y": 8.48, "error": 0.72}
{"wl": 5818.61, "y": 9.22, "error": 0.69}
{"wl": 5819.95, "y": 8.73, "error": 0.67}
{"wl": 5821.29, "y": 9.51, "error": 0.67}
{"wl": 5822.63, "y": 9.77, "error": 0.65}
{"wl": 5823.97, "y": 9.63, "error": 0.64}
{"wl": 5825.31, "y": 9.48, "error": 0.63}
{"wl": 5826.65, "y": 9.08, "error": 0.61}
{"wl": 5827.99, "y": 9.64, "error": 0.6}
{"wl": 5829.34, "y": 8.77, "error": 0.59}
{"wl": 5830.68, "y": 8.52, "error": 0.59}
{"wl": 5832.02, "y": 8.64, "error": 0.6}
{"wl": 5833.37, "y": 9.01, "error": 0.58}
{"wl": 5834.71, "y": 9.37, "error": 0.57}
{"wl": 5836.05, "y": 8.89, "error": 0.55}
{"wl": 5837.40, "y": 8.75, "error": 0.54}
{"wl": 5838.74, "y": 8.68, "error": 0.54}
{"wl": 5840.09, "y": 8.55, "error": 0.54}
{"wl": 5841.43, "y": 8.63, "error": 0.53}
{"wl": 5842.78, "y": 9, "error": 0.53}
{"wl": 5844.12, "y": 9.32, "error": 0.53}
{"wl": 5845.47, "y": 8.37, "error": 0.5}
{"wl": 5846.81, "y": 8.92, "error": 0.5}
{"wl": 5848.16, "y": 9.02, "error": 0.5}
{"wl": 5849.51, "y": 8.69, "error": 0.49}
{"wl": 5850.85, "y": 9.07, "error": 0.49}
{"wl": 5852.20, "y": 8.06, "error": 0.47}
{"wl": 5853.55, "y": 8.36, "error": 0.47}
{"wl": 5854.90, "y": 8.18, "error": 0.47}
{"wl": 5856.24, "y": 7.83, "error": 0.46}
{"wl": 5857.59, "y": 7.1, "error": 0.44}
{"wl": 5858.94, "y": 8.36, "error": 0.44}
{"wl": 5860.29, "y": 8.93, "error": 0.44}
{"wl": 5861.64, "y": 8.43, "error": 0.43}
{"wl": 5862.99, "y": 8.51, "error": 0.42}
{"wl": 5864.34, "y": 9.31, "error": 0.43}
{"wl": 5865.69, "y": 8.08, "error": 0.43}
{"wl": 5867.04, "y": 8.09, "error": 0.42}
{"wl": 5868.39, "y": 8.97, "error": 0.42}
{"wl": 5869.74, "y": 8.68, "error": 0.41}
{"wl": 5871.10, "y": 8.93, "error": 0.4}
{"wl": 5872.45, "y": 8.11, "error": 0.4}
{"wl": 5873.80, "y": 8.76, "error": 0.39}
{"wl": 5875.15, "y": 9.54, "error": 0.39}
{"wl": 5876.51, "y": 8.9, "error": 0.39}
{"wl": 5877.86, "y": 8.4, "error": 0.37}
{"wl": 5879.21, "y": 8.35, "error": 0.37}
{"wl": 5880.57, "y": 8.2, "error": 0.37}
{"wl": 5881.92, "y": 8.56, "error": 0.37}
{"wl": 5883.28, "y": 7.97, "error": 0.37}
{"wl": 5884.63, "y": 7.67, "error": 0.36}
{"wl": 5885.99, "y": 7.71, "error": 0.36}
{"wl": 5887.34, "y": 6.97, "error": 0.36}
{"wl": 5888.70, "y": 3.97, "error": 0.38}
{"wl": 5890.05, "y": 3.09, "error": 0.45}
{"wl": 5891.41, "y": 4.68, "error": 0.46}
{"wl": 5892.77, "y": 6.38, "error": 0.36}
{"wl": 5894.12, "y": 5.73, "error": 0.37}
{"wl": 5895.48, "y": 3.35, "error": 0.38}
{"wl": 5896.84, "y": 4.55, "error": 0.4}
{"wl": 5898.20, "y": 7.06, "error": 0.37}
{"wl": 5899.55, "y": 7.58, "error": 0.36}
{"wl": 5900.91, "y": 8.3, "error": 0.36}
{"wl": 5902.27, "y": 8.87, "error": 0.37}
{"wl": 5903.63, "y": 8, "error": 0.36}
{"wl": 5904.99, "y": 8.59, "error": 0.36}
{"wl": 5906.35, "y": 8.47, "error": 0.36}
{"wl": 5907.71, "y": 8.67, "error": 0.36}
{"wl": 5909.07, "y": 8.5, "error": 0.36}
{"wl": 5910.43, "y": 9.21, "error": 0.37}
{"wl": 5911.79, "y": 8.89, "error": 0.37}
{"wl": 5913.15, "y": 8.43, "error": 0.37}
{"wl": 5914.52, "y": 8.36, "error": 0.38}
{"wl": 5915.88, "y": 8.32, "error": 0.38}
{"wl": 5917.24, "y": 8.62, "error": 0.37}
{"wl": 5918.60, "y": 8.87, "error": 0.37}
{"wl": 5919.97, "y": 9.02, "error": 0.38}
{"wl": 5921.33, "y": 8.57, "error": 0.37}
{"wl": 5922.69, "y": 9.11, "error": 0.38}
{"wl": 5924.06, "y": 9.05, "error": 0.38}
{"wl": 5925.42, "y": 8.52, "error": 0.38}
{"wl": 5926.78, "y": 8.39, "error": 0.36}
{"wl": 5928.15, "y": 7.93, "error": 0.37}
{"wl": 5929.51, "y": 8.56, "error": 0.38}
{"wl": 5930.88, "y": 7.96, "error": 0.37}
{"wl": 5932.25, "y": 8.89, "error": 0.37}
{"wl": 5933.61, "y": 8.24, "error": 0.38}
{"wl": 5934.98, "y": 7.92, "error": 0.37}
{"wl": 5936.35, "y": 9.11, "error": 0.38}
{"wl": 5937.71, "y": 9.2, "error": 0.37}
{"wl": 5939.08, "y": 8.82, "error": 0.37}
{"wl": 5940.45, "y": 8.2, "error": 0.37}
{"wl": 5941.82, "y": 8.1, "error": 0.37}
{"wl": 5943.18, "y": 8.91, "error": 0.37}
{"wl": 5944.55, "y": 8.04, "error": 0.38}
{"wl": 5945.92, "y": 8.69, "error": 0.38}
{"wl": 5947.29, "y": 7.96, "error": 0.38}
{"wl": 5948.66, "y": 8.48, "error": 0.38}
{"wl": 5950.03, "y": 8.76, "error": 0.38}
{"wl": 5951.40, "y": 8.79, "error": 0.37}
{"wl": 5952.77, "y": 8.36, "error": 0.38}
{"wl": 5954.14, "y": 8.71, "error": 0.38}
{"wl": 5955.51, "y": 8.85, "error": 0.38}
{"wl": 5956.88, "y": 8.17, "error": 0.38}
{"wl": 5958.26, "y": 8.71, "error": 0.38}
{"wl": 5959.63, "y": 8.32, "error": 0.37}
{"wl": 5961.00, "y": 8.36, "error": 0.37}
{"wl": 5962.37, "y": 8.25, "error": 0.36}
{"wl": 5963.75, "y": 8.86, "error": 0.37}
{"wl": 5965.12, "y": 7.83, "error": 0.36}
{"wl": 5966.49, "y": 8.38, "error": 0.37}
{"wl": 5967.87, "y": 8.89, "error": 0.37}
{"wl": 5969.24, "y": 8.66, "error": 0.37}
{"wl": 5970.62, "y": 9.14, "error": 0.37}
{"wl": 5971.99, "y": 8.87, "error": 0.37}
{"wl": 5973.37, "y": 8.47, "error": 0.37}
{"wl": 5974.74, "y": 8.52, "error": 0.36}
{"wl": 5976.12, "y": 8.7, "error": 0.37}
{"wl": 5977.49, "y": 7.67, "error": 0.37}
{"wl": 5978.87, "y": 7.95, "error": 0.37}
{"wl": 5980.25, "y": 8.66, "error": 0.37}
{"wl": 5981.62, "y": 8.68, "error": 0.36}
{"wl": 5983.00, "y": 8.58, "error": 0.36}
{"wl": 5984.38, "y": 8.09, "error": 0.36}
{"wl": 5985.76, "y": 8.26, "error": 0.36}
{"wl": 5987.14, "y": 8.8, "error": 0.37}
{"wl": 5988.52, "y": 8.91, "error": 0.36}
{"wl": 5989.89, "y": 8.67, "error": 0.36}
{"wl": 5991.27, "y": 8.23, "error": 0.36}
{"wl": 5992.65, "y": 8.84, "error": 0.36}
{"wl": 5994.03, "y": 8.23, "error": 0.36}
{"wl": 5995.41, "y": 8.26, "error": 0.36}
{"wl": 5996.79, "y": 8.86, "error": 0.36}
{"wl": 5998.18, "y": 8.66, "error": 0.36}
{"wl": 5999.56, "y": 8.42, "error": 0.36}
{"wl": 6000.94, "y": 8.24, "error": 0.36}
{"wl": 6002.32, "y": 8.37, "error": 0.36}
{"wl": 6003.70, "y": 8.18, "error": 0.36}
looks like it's 1.5 angstrom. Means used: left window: 8.61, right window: 8.95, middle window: 8.11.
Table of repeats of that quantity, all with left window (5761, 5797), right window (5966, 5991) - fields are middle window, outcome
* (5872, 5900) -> 5.0 angstrom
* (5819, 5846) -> -2.1 angstrom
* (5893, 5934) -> 1.9 angstrom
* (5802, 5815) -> -0.6 angstrom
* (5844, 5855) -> -0.4 angstrom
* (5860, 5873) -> -0.3 angstrom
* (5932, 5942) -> -0.1 angstrom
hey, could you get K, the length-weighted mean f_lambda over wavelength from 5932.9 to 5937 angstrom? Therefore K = 8.42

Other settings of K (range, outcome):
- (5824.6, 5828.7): 9.39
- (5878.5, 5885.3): 8.15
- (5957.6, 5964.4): 8.5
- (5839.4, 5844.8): 8.87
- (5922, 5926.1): 8.9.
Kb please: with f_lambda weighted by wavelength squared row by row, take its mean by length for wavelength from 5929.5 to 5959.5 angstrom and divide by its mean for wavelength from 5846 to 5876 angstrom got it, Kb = 1.0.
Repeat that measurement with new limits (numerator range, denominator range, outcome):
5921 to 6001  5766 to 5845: 1.03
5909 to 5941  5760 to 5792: 1.09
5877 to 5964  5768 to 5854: 0.96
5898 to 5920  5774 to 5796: 1.09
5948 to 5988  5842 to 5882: 1.03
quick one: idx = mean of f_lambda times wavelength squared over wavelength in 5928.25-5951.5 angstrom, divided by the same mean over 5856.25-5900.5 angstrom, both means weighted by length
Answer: 1.16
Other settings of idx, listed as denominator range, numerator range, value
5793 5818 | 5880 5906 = 0.79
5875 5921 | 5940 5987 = 1.14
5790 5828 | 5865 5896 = 0.85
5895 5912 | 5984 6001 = 1.14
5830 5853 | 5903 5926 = 1.01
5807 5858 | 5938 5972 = 1.01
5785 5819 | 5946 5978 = 1.05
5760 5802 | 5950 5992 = 1.08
